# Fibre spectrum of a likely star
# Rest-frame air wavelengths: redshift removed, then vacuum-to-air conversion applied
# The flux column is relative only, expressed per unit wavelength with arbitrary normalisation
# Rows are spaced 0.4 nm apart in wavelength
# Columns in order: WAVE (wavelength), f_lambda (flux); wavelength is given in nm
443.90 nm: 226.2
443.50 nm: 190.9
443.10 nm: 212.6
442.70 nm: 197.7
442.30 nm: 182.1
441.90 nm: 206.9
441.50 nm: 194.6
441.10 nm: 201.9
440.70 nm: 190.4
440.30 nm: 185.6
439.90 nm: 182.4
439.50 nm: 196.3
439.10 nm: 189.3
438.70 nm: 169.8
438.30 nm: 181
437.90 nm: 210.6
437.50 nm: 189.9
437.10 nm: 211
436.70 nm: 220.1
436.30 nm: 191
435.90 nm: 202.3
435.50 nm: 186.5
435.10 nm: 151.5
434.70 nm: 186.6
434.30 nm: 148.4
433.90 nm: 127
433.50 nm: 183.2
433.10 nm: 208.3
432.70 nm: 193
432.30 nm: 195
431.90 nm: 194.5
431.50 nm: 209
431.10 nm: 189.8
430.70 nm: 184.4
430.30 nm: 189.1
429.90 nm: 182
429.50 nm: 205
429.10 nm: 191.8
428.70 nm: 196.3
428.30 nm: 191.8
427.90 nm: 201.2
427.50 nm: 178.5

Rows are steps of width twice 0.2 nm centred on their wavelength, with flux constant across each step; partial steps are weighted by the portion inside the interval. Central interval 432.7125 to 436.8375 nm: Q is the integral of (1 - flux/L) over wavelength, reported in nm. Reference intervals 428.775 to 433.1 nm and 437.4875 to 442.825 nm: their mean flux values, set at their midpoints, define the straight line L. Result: 0.27 nm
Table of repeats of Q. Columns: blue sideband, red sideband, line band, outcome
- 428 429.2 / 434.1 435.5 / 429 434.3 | -0.202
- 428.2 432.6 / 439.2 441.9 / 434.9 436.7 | 0.058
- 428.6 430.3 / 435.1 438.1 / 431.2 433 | -0.028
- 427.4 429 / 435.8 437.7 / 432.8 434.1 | 0.160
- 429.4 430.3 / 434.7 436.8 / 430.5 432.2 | -0.035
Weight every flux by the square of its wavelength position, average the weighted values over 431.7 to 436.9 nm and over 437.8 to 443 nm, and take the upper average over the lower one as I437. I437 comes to 1.1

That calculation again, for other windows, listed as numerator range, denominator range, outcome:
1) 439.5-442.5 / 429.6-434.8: 1.09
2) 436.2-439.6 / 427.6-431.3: 1.06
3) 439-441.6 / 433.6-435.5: 1.24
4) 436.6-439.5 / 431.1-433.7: 1.02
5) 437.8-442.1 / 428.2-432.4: 1.03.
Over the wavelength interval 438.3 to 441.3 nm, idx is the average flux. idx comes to 187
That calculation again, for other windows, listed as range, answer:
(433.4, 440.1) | 184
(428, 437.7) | 189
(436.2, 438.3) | 203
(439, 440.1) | 189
